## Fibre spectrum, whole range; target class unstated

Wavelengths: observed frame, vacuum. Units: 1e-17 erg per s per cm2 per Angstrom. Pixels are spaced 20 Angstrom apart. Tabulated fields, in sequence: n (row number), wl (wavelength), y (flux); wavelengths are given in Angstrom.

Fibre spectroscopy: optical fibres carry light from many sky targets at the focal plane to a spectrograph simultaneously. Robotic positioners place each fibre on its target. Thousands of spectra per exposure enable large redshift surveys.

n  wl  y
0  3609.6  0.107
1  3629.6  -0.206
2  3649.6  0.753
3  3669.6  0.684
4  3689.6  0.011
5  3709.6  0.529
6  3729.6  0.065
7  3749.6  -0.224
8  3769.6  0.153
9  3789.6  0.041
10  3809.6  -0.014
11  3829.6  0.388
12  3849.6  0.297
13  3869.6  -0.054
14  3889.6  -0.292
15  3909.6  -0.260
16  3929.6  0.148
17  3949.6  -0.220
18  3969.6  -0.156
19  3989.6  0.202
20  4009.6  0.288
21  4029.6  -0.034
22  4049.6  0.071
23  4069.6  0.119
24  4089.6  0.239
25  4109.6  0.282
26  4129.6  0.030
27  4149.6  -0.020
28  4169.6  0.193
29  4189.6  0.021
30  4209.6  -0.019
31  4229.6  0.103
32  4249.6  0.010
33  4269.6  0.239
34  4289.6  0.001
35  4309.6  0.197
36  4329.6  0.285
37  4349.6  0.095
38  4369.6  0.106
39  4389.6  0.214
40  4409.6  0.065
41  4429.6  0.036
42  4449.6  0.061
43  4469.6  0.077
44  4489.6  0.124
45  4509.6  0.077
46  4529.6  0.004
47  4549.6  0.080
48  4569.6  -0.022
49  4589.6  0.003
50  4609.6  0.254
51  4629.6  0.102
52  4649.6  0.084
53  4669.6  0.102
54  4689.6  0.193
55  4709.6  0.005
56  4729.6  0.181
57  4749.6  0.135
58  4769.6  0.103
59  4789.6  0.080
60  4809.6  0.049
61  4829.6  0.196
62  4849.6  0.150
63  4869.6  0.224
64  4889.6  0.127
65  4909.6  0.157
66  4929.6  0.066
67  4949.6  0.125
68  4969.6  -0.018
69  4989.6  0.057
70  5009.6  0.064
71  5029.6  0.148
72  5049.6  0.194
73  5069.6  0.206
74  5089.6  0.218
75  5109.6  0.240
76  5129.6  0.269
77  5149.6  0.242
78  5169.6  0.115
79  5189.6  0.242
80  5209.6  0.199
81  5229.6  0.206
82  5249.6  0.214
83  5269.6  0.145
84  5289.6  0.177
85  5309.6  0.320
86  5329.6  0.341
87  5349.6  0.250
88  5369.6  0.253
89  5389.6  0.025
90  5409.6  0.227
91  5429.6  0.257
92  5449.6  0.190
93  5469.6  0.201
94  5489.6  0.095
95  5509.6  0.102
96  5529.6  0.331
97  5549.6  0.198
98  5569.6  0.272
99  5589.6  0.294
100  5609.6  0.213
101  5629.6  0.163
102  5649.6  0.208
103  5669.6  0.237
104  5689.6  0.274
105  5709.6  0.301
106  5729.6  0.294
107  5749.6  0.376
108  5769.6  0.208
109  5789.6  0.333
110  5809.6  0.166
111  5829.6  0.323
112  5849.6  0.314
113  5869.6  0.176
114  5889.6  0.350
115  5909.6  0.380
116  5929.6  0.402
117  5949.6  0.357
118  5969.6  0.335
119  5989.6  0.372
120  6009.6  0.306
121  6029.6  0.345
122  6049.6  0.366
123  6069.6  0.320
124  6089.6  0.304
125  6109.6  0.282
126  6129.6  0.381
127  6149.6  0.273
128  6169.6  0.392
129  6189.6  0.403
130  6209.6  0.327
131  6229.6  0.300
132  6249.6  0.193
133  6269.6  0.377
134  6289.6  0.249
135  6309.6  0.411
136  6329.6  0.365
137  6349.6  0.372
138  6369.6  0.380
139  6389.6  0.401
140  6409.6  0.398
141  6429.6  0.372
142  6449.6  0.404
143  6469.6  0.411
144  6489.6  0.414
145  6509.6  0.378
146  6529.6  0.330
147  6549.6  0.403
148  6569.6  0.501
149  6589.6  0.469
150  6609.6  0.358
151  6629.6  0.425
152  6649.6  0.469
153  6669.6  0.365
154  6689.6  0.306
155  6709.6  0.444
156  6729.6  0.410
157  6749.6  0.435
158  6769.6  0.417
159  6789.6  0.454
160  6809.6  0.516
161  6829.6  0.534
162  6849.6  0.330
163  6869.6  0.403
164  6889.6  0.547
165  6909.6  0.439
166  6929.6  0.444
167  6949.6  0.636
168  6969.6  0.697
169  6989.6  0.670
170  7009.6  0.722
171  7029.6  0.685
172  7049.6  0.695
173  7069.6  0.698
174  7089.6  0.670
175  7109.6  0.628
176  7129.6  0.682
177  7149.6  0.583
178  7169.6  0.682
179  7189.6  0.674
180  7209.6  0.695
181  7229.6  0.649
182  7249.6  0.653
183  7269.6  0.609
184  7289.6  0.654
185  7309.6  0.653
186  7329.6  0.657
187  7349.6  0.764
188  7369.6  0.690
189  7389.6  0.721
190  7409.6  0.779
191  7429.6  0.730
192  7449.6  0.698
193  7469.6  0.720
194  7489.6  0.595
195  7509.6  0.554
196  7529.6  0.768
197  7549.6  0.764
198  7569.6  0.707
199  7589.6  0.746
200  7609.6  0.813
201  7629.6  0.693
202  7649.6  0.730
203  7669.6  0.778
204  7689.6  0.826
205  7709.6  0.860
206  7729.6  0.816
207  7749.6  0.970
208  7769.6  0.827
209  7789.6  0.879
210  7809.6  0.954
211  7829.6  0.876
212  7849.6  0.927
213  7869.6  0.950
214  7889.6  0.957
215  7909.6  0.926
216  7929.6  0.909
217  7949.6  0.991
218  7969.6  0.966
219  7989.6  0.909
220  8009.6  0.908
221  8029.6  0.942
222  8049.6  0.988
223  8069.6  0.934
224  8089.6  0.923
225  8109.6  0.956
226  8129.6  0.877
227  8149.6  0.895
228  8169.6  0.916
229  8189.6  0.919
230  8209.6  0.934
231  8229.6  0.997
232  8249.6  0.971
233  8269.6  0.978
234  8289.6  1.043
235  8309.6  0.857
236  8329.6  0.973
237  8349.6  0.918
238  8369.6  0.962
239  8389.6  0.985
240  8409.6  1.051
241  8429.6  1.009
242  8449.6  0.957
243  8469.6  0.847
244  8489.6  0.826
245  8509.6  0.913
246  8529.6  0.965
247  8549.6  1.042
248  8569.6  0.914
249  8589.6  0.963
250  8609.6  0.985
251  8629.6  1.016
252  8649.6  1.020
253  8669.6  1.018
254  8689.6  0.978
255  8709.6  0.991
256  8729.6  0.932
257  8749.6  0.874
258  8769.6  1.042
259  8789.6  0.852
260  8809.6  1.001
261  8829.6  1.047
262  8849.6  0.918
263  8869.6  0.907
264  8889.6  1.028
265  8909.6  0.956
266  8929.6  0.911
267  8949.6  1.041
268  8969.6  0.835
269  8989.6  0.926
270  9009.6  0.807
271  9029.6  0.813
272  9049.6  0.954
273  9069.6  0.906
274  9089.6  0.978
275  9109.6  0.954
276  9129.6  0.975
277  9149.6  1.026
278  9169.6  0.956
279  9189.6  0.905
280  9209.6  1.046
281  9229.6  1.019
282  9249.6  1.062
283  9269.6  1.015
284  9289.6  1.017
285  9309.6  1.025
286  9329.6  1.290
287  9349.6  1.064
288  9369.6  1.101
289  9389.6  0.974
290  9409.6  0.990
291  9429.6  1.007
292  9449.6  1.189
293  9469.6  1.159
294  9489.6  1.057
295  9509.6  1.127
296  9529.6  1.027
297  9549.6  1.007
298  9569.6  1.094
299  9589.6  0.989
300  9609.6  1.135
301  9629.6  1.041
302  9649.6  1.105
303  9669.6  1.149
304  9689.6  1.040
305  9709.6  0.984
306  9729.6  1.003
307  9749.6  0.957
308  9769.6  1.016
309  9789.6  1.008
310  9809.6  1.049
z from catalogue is 0.74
